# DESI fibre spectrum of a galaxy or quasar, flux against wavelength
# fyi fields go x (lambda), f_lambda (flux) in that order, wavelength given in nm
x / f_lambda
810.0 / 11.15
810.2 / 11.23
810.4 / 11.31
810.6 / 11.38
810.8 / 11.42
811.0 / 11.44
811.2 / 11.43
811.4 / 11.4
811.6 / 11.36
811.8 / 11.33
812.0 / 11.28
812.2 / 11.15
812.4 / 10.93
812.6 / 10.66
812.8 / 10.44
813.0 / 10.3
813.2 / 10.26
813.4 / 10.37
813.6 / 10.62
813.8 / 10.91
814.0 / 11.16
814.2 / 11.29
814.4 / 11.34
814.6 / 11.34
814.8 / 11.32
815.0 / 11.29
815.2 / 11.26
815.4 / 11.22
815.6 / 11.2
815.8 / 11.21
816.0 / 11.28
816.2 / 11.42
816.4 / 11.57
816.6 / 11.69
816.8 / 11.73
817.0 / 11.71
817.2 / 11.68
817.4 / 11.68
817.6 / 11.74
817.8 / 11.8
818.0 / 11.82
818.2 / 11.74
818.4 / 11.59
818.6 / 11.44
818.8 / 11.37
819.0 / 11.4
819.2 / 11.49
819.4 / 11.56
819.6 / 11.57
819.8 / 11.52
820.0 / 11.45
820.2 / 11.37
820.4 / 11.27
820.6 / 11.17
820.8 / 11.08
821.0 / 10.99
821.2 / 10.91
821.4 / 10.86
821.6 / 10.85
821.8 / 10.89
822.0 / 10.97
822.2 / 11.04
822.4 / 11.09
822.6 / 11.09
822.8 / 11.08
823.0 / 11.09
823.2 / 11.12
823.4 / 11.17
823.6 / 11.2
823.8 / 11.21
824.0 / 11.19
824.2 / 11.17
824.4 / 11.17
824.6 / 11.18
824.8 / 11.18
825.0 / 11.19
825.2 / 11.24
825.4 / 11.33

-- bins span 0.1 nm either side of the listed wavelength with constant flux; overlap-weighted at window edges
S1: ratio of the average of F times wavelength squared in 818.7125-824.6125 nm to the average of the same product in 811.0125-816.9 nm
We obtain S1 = 1.02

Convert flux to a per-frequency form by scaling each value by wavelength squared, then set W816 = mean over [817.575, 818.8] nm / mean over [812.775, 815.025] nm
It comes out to 1.08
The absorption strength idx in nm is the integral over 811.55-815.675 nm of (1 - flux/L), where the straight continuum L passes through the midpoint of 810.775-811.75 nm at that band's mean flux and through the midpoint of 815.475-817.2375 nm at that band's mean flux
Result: 0.16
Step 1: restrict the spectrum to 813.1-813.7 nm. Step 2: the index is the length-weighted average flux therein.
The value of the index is 10.4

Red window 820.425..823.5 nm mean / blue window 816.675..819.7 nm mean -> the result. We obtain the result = 0.9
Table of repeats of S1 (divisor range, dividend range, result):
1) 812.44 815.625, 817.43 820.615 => 1.07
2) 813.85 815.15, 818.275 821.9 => 1.01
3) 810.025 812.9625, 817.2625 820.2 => 1.05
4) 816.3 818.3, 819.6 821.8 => 0.96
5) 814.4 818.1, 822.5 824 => 0.99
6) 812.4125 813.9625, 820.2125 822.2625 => 1.06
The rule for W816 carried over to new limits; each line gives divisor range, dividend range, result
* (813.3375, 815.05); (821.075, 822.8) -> 1.01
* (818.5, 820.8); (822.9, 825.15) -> 0.99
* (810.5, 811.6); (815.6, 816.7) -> 1.01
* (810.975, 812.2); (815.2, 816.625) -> 1.01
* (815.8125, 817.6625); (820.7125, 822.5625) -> 0.96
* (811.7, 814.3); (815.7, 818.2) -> 1.08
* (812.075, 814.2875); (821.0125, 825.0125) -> 1.06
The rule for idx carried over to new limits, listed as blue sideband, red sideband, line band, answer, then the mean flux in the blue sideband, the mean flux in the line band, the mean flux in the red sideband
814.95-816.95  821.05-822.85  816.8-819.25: -0.08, 11.4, 11.6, 11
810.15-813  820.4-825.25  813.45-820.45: -0.18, 11.2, 11.4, 11.1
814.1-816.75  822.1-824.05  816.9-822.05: -0.07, 11.3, 11.4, 11.1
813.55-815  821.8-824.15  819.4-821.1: -0.03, 11.2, 11.3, 11.1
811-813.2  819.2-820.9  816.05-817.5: -0.05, 11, 11.6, 11.4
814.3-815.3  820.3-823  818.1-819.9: -0.06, 11.3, 11.5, 11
